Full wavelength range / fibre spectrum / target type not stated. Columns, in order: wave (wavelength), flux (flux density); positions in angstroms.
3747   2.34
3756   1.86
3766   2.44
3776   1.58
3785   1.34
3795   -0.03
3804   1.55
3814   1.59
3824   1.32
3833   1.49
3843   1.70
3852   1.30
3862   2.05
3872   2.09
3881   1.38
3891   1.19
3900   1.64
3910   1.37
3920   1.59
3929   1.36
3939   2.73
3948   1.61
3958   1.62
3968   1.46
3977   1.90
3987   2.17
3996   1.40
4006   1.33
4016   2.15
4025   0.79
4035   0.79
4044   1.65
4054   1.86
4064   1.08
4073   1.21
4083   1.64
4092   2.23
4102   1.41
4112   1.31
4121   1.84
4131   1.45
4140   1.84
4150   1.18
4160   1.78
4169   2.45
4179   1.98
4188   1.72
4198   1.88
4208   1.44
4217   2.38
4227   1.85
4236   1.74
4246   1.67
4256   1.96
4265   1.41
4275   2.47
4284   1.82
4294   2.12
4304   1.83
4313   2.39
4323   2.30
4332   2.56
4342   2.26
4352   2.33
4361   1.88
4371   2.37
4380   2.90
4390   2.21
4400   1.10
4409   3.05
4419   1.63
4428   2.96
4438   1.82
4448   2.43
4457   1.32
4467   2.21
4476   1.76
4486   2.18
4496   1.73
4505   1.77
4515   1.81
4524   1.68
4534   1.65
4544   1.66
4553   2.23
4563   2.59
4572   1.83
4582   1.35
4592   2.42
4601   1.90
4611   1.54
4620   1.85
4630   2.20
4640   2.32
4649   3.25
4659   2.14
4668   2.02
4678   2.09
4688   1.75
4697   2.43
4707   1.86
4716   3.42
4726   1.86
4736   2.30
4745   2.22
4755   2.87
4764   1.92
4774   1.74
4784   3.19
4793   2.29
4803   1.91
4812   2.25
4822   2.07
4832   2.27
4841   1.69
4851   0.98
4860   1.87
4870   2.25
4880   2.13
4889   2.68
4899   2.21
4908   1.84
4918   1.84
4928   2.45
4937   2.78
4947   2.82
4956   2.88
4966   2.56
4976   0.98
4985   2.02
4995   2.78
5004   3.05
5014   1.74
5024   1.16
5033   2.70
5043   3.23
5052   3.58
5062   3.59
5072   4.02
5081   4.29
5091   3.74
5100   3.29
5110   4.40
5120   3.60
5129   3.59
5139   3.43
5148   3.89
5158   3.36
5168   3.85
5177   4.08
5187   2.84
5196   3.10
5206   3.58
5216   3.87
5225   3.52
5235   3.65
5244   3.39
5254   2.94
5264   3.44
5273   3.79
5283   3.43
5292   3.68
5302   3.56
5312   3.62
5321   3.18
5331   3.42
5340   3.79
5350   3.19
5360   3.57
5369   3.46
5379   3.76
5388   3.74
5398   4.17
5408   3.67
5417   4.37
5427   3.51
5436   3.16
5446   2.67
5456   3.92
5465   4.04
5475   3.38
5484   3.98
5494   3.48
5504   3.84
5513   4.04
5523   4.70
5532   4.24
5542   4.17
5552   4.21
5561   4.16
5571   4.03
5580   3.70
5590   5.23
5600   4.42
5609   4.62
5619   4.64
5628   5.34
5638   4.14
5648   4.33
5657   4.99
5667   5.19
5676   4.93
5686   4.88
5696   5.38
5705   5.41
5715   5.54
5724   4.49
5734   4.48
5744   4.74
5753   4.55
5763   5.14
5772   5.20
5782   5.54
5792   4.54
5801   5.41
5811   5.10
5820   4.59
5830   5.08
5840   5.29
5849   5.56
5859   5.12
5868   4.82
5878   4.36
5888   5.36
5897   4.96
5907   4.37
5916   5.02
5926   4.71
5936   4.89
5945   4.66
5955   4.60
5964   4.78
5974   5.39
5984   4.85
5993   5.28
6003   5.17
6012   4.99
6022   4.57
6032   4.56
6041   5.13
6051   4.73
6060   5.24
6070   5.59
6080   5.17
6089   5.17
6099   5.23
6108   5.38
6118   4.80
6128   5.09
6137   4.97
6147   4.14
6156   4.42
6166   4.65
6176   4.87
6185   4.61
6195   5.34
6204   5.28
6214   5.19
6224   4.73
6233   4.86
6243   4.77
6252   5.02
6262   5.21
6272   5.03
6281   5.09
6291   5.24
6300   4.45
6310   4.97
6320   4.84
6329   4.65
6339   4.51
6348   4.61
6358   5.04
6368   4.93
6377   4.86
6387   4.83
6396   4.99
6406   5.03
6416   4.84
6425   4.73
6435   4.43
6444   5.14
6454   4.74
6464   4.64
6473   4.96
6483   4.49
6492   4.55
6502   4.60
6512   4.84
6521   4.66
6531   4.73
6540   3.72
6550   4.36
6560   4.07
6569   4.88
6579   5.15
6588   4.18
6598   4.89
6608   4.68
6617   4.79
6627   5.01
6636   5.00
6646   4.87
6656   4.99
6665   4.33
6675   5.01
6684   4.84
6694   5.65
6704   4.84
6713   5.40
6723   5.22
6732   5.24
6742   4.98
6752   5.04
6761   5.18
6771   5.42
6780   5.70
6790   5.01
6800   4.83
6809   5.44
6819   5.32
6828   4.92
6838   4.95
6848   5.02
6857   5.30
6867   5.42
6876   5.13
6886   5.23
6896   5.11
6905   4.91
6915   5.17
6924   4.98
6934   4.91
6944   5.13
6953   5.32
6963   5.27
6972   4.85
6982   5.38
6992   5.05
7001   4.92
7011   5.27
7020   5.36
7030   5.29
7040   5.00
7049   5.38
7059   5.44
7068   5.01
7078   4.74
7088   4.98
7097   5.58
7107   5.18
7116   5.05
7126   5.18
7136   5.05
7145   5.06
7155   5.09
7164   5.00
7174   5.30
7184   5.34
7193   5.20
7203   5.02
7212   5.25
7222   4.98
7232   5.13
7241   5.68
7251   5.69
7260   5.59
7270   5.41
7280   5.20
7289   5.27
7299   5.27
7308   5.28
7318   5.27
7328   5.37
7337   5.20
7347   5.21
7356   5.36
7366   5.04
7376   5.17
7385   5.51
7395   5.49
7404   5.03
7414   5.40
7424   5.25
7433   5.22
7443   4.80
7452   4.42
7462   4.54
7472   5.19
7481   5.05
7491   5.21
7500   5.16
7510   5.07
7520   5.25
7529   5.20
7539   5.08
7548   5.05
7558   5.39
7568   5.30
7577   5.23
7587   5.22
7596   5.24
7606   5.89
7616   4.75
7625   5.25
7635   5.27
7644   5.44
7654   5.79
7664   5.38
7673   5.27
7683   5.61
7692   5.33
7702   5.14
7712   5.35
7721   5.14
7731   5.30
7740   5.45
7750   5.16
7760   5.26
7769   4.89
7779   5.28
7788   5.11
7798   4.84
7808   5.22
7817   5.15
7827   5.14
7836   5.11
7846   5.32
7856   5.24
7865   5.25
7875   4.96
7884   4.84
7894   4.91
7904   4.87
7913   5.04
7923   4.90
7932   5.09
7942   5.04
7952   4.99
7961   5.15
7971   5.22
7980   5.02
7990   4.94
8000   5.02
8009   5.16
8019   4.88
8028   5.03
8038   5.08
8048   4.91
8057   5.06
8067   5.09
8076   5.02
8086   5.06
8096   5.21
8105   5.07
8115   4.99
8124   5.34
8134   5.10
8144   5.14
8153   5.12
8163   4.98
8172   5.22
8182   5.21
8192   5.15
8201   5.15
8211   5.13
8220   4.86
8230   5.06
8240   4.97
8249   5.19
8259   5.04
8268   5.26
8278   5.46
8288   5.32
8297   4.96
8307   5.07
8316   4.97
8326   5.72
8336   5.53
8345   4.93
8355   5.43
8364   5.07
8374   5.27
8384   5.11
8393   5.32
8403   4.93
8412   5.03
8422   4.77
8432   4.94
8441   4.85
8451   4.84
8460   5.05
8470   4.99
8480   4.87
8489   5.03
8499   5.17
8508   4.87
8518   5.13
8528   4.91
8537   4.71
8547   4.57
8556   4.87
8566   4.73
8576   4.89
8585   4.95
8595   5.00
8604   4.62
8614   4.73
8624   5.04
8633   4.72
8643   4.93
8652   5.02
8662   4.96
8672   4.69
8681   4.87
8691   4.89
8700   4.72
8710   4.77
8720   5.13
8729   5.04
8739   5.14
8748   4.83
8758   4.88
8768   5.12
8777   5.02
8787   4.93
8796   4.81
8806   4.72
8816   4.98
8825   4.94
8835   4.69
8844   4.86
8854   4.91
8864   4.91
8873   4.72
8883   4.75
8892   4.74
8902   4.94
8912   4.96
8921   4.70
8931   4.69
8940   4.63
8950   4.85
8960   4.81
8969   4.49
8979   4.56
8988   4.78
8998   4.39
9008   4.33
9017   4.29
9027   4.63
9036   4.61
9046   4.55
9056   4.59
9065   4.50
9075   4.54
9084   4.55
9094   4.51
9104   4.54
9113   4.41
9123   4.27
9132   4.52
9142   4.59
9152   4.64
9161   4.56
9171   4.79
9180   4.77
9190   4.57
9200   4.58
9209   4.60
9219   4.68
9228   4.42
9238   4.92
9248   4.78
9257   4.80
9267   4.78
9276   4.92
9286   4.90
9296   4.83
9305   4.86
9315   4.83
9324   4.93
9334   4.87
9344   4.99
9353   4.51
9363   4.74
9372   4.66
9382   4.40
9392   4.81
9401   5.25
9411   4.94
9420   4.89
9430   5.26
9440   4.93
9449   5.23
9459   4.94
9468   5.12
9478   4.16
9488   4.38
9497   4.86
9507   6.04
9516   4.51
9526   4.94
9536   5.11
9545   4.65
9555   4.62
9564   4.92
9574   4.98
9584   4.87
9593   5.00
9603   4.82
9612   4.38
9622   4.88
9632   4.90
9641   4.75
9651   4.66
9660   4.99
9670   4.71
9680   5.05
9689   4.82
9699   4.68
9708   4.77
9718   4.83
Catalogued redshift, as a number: 0.265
